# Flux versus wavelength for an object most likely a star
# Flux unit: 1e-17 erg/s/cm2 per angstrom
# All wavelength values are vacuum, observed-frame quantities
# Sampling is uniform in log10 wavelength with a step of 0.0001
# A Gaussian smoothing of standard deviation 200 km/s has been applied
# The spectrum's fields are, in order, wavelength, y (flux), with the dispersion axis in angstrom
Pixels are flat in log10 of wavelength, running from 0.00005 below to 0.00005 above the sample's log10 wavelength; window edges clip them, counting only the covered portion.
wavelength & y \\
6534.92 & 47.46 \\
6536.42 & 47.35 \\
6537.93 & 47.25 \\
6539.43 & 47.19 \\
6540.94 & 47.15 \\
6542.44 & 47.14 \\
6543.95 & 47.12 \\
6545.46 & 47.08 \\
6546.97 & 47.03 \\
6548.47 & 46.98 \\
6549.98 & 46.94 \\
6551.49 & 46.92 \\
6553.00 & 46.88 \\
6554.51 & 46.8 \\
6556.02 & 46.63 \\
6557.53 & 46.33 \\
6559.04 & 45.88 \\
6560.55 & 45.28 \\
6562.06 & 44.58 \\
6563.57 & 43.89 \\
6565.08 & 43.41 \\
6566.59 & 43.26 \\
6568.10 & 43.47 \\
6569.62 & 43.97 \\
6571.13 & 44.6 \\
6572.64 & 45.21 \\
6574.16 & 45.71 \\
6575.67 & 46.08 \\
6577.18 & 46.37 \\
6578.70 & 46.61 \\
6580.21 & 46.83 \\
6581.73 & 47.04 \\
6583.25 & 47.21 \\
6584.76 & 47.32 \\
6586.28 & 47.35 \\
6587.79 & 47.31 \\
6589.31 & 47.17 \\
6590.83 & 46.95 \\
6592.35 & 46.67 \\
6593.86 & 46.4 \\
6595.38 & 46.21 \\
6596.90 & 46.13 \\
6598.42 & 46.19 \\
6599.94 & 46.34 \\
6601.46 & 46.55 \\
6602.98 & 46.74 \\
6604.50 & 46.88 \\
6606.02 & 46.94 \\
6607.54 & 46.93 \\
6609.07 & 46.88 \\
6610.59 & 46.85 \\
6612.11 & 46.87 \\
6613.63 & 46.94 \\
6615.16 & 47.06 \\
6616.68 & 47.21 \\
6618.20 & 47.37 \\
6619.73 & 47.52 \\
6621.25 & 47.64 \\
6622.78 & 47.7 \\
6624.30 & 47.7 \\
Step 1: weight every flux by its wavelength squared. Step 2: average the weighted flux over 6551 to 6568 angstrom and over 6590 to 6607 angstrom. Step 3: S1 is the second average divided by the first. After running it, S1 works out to 1.04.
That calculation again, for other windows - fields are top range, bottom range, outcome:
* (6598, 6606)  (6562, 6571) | 1.08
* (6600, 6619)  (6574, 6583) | 1.02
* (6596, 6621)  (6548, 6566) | 1.04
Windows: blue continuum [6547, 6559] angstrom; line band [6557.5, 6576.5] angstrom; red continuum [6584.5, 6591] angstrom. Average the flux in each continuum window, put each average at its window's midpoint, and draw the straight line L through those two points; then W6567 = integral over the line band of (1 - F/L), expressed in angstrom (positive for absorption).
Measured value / 0.91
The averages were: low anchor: 46.7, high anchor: 47.2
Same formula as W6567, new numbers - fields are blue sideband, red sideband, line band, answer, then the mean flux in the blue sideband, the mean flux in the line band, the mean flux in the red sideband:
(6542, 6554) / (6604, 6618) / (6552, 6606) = 1.09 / 47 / 46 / 47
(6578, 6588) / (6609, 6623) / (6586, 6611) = 0.23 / 47.1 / 46.7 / 47.2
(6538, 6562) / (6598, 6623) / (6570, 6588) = 0.17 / 46.7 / 46.4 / 47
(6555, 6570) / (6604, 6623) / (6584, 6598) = -0.23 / 44.7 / 46.8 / 47.1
